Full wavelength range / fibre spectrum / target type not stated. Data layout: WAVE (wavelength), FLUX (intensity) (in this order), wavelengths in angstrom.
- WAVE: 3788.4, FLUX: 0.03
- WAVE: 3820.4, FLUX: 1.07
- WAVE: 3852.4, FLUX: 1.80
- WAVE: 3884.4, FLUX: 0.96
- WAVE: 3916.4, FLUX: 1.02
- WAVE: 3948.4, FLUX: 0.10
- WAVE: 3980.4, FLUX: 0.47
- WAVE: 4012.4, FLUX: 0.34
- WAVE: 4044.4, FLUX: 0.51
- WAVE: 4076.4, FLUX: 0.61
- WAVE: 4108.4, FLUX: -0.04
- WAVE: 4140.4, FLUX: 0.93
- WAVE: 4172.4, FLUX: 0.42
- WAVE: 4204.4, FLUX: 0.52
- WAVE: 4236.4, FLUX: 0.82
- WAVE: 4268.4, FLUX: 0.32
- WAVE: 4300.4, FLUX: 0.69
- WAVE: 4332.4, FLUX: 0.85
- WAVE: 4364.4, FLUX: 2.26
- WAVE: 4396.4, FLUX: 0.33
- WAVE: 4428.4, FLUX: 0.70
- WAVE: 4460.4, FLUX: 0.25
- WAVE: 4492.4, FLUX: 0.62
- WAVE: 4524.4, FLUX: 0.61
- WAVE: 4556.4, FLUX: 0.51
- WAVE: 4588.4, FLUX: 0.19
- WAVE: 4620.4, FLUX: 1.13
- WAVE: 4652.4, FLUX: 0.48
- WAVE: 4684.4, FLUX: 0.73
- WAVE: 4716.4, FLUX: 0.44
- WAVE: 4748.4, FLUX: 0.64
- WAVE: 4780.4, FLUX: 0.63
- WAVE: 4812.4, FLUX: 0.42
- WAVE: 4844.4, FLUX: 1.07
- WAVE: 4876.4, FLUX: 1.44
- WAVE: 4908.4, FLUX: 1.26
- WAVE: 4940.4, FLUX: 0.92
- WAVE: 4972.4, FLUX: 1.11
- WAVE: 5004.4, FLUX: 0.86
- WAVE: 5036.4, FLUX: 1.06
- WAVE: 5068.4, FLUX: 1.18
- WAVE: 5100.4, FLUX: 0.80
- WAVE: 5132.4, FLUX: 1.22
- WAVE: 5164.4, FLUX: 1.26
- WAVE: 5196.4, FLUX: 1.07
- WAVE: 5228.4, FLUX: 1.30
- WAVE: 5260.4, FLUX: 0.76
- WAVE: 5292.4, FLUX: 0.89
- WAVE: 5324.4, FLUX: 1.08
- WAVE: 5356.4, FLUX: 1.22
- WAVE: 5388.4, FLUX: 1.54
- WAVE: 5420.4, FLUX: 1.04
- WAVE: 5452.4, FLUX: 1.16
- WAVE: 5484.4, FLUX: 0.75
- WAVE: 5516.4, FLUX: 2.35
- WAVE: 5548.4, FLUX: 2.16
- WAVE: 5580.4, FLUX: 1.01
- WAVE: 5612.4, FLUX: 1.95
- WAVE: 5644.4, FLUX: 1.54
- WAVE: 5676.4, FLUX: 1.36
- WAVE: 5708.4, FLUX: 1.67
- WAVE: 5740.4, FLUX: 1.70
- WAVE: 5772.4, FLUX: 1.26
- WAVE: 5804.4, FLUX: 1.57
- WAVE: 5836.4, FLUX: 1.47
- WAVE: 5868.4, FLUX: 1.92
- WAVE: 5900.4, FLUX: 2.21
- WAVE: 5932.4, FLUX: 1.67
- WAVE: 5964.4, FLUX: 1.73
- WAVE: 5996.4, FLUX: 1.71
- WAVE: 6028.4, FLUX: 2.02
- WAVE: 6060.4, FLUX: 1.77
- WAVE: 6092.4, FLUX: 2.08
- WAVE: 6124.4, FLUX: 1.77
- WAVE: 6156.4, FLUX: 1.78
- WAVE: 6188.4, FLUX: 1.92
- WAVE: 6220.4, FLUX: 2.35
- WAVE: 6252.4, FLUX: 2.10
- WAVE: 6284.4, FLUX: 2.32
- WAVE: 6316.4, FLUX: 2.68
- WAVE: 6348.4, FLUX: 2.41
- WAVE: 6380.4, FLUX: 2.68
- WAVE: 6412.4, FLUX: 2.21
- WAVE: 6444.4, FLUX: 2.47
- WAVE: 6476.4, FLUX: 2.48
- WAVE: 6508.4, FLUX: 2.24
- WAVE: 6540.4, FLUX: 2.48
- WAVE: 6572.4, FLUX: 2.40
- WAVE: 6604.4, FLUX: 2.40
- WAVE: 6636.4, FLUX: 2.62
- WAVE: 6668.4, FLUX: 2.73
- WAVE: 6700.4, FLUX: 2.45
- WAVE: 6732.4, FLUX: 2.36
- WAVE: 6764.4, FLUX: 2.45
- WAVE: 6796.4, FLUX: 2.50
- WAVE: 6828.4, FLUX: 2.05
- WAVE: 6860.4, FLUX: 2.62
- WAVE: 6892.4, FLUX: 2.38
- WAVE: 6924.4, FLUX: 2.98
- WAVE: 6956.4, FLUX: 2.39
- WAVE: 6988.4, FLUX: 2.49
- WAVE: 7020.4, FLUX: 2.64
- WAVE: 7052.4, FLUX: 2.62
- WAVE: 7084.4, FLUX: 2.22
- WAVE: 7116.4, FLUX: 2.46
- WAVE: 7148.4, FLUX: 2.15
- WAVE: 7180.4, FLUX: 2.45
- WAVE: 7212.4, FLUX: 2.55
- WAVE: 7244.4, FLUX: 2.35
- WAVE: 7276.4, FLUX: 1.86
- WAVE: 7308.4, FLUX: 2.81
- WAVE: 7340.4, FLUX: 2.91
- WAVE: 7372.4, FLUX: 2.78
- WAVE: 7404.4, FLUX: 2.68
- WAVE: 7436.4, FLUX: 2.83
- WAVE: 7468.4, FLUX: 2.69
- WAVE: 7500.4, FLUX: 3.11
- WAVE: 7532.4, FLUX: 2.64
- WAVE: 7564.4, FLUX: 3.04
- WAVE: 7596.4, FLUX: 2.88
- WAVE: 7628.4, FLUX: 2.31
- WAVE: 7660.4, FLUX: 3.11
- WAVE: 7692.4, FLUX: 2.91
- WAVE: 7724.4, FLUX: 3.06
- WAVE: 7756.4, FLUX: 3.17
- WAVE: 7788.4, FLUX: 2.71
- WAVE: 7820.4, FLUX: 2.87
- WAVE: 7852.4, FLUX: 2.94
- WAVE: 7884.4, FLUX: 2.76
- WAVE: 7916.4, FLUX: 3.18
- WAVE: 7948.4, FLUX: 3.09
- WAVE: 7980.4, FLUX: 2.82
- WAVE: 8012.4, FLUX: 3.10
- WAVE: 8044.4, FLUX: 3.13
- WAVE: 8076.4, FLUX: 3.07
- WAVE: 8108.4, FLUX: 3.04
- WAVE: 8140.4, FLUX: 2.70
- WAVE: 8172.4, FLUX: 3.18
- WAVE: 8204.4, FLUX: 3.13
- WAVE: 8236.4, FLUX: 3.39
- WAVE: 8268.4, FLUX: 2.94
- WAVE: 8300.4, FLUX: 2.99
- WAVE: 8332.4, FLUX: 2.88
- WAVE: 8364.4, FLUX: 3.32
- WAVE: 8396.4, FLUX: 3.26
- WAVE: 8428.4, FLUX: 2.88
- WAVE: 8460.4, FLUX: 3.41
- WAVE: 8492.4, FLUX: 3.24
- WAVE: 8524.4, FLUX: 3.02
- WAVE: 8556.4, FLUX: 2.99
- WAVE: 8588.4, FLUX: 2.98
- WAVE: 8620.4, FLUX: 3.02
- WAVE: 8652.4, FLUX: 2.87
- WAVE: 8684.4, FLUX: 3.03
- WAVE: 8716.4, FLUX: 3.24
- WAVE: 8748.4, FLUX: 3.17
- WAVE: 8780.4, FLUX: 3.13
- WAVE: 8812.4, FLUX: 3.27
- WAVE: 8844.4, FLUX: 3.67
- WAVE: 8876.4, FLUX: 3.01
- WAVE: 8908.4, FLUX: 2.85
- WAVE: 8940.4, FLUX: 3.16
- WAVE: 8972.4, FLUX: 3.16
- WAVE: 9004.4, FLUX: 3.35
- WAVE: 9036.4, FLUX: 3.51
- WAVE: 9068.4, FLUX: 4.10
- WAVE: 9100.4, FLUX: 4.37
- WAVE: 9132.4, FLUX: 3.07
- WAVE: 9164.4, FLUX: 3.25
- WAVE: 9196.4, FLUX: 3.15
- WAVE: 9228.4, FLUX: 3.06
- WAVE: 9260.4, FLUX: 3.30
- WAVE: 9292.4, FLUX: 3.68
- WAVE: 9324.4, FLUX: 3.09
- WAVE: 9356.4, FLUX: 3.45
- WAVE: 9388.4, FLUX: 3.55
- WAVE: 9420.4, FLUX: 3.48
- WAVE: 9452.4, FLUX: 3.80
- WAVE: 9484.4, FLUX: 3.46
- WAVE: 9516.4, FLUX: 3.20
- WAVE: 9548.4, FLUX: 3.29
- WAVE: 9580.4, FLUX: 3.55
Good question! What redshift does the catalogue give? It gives 0.38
